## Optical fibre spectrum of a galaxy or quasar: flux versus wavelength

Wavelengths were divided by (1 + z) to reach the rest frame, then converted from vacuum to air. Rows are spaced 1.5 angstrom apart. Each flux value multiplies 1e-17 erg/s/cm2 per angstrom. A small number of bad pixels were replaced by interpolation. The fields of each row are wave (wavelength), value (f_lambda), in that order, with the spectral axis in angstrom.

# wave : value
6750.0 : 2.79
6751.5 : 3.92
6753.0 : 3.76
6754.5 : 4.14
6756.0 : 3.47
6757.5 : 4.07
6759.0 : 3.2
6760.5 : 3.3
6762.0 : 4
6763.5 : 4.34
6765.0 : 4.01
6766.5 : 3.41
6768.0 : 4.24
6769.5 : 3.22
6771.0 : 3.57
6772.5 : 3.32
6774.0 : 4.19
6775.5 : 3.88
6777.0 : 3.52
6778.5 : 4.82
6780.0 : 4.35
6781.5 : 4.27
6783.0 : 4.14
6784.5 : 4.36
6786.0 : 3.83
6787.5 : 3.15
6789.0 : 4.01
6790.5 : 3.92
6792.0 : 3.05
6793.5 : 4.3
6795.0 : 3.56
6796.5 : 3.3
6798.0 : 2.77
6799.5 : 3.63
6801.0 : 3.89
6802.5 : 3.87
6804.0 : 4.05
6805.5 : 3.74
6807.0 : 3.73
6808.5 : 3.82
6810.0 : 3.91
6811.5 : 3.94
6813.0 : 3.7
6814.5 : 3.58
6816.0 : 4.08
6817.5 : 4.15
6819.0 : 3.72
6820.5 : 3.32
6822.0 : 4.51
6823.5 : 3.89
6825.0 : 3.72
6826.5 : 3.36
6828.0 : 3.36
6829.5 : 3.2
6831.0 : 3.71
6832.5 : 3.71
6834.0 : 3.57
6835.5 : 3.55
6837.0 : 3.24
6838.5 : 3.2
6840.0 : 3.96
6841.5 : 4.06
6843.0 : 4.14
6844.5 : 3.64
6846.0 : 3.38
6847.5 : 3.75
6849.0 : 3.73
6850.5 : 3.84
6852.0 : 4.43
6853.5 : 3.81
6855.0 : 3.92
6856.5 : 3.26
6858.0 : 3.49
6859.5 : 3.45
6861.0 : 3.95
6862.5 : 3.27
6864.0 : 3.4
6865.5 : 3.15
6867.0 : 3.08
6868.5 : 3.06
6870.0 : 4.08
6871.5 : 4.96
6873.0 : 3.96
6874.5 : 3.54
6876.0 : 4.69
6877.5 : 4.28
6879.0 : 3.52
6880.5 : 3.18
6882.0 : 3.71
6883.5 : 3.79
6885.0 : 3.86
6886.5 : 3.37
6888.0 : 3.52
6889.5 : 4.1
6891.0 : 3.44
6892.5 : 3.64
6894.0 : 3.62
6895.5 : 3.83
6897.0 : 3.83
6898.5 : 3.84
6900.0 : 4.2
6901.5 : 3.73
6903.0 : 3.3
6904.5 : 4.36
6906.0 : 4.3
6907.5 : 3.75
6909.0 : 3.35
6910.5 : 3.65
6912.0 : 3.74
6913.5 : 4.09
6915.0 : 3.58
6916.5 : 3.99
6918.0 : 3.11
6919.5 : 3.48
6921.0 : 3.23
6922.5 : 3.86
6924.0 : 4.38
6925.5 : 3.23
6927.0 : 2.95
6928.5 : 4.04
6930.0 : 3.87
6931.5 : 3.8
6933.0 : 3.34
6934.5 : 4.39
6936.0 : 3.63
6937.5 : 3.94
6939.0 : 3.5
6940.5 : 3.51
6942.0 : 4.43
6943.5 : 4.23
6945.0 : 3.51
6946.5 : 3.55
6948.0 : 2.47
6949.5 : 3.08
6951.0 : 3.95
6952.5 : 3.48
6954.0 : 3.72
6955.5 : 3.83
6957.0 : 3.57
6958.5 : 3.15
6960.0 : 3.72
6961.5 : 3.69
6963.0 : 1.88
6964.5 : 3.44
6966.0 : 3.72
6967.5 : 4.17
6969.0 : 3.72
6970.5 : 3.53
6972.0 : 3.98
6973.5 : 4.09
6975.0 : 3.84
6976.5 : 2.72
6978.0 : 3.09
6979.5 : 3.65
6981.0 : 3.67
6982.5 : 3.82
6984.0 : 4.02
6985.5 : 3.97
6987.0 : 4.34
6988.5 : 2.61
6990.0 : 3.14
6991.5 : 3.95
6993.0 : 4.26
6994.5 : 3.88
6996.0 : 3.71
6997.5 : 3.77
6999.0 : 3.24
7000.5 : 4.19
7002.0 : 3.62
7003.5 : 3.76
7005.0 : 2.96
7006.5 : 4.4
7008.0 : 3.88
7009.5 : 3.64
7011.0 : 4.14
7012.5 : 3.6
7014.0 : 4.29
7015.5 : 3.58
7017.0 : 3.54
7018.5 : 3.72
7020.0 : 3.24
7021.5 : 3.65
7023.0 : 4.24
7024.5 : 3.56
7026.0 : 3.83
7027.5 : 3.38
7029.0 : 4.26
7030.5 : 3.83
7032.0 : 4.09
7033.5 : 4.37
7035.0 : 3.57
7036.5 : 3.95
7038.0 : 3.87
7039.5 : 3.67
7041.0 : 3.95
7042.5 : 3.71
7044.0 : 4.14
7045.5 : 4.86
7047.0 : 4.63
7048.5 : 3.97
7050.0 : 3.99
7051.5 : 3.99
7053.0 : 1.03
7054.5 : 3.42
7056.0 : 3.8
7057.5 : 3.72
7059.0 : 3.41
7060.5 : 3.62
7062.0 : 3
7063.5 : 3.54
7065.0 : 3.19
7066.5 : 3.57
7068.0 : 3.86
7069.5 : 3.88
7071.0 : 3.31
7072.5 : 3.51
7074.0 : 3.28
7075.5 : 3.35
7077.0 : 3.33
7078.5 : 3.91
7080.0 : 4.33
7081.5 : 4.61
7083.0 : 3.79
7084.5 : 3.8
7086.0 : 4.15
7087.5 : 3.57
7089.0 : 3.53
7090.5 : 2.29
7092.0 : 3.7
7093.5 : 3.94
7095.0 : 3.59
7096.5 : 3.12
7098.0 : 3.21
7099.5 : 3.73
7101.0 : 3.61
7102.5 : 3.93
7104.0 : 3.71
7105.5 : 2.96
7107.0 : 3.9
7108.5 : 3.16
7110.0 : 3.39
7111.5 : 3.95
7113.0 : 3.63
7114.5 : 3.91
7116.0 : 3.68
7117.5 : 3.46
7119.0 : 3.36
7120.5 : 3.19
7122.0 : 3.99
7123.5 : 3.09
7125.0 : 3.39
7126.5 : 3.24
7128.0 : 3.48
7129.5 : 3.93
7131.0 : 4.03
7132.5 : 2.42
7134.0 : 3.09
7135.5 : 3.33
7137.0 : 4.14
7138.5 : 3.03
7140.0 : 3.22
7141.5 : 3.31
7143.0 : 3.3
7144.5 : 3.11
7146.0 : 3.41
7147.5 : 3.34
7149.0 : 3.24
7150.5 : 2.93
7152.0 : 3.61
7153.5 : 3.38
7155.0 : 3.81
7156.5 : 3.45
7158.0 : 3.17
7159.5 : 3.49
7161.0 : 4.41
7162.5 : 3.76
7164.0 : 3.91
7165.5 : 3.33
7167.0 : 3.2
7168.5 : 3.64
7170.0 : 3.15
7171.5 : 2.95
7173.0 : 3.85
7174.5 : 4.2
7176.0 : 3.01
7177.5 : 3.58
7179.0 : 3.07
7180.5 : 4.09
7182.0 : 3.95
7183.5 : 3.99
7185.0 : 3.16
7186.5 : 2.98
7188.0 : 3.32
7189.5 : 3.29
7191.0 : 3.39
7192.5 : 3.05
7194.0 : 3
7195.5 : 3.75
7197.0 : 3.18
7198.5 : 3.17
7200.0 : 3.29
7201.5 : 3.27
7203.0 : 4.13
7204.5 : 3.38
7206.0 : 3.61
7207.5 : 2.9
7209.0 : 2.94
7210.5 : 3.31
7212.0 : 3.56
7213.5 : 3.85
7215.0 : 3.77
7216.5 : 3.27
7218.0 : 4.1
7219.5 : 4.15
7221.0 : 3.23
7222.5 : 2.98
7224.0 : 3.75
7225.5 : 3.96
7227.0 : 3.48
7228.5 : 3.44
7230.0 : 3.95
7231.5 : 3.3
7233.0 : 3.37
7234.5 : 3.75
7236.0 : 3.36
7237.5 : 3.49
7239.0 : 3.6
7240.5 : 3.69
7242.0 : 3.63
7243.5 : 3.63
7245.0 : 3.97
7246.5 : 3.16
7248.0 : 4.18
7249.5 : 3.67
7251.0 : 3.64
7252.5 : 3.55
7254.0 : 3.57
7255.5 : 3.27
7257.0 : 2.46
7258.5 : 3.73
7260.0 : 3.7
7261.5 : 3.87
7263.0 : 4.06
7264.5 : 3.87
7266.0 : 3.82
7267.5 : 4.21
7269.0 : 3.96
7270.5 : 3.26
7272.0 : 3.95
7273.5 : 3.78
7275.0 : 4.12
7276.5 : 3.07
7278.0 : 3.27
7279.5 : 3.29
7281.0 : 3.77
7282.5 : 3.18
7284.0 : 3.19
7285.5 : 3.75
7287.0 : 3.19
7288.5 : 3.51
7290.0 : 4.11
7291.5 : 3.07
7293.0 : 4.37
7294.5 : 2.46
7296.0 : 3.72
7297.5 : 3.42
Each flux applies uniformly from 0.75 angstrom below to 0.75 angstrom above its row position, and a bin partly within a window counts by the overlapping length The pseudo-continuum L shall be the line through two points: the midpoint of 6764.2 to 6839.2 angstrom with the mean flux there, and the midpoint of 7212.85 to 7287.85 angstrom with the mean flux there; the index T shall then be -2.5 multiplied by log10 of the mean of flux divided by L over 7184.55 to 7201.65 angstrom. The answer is 0.122 mag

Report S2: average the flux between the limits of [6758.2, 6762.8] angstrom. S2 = 3.52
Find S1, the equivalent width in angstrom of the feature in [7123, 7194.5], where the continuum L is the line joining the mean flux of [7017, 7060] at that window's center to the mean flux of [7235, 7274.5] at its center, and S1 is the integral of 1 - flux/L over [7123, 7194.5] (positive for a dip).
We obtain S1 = 5.5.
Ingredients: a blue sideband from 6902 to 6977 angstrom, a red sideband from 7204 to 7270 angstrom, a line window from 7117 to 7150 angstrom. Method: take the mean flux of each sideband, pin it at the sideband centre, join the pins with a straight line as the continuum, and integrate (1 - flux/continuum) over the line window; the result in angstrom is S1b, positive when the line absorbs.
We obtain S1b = 2.2 angstrom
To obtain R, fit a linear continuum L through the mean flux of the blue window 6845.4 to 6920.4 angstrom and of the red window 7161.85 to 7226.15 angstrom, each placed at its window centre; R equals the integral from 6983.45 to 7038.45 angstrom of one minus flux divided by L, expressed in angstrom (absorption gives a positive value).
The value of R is -2.4 angstrom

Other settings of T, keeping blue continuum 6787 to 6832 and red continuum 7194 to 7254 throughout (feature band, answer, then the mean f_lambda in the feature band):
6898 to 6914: -0.05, 3.84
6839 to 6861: -0.03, 3.78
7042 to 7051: -0.17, 4.22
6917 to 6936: 0.00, 3.64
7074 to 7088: -0.07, 3.84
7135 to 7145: 0.07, 3.35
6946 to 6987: 0.03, 3.55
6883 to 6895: 0.00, 3.67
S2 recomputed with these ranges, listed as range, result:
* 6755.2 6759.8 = 3.58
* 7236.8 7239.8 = 3.55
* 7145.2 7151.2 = 3.23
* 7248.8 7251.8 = 3.65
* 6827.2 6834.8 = 3.51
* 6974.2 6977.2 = 3.3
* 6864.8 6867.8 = 3.11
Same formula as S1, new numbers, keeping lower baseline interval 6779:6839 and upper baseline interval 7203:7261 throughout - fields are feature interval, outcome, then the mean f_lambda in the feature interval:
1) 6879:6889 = 0.3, 3.58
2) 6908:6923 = 0.3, 3.61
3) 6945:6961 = 0.9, 3.46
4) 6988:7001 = 0.0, 3.65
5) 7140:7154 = 1.2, 3.29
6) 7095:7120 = 0.4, 3.54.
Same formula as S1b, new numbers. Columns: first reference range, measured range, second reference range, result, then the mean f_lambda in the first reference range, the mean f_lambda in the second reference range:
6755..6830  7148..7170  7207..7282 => 0.73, 3.78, 3.59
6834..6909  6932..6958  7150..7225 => 0.16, 3.73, 3.48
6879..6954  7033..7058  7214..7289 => -0.99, 3.69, 3.6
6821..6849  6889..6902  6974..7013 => -0.45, 3.66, 3.69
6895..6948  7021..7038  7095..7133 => -1.31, 3.74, 3.51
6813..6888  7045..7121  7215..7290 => 1.09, 3.7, 3.6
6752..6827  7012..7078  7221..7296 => -0.16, 3.8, 3.58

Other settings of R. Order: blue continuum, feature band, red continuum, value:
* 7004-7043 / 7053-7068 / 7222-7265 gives 1.6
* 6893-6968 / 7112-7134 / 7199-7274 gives 0.9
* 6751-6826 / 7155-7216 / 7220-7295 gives 2.5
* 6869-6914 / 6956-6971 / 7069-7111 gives 1.1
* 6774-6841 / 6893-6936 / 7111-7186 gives -0.8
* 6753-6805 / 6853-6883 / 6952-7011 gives 0.3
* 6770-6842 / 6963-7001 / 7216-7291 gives 0.4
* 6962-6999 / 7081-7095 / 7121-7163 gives -0.8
